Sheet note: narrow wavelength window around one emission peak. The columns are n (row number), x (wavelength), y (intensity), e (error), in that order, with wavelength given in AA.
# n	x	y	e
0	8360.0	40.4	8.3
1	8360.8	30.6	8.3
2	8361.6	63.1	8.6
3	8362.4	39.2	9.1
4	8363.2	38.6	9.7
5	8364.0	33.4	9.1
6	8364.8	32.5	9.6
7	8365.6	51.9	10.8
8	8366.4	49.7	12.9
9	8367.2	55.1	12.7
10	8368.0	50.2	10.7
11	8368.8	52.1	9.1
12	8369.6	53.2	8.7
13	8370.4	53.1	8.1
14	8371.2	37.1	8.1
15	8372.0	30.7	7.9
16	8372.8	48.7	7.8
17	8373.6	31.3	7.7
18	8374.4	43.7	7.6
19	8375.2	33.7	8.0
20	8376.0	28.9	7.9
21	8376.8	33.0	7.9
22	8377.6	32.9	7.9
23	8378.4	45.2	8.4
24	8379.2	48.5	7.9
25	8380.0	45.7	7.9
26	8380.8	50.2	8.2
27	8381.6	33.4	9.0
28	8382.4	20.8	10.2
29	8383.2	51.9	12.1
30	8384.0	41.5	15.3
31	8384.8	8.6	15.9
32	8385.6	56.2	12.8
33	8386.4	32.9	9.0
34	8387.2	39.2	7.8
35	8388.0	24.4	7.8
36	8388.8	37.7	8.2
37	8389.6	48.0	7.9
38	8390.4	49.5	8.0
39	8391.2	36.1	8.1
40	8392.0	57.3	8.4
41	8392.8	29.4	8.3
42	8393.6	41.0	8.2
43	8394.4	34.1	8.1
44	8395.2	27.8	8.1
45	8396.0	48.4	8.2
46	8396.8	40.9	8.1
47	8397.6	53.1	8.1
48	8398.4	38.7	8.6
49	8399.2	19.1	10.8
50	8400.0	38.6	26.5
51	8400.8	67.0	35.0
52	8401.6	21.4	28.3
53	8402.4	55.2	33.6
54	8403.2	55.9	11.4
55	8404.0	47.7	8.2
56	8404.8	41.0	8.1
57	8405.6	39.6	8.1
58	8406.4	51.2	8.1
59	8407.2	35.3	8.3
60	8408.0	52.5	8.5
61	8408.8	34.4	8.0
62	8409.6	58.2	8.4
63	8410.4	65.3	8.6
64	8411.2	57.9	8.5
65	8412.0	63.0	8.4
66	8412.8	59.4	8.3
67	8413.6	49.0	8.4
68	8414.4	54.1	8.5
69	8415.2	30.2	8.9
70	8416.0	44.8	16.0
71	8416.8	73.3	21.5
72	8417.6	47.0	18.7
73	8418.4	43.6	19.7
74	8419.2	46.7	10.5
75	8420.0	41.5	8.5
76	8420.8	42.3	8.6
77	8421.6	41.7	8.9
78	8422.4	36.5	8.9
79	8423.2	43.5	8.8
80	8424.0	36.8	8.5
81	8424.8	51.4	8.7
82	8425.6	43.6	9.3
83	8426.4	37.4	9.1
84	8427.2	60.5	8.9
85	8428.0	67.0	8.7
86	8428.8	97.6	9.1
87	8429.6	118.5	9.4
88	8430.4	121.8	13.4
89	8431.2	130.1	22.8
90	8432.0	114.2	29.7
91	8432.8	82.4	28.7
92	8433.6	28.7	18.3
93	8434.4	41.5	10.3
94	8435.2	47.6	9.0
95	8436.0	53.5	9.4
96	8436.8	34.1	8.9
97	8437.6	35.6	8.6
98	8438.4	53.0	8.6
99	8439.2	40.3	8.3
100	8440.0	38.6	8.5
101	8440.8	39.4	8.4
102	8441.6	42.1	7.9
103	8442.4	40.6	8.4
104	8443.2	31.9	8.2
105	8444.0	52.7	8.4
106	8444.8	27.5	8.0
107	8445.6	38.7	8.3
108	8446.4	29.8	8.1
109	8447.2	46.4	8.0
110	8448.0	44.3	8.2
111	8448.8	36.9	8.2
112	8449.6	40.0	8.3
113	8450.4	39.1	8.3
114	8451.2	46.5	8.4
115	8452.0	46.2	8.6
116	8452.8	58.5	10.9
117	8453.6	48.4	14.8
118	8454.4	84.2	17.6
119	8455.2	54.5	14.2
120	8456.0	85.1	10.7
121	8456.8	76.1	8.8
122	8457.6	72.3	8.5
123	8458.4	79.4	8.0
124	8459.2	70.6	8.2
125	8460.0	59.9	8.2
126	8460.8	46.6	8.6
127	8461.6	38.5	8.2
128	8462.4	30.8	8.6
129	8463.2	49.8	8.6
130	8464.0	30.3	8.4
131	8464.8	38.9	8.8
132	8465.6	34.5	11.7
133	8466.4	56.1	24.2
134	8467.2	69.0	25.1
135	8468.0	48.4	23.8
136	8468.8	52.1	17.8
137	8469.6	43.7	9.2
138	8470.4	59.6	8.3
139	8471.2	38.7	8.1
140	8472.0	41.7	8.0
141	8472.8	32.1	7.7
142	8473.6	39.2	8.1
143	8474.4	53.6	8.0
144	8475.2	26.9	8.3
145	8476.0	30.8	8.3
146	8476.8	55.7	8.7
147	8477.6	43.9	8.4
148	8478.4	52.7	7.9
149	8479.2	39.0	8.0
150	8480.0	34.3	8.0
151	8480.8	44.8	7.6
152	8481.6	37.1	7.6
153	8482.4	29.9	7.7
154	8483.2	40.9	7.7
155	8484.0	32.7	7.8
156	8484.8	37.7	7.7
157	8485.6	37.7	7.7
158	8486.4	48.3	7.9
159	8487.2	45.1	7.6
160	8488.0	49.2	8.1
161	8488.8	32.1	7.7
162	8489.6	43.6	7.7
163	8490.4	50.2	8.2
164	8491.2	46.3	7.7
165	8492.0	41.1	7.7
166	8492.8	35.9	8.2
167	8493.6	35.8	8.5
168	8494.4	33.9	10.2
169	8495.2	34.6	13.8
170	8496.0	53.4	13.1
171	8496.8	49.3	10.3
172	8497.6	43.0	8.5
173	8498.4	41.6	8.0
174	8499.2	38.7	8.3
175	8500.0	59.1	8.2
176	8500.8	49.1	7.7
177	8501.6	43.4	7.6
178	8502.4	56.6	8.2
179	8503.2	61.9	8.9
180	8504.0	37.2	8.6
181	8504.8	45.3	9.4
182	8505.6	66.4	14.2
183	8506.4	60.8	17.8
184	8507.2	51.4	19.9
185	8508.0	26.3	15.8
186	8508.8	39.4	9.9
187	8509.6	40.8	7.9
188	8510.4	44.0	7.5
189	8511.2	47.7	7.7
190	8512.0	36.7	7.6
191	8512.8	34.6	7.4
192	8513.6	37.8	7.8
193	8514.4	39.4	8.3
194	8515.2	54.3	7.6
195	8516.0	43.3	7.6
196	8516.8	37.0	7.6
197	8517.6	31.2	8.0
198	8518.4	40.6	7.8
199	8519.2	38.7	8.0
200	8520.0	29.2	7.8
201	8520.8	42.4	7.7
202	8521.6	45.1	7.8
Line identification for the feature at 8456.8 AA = [N II]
